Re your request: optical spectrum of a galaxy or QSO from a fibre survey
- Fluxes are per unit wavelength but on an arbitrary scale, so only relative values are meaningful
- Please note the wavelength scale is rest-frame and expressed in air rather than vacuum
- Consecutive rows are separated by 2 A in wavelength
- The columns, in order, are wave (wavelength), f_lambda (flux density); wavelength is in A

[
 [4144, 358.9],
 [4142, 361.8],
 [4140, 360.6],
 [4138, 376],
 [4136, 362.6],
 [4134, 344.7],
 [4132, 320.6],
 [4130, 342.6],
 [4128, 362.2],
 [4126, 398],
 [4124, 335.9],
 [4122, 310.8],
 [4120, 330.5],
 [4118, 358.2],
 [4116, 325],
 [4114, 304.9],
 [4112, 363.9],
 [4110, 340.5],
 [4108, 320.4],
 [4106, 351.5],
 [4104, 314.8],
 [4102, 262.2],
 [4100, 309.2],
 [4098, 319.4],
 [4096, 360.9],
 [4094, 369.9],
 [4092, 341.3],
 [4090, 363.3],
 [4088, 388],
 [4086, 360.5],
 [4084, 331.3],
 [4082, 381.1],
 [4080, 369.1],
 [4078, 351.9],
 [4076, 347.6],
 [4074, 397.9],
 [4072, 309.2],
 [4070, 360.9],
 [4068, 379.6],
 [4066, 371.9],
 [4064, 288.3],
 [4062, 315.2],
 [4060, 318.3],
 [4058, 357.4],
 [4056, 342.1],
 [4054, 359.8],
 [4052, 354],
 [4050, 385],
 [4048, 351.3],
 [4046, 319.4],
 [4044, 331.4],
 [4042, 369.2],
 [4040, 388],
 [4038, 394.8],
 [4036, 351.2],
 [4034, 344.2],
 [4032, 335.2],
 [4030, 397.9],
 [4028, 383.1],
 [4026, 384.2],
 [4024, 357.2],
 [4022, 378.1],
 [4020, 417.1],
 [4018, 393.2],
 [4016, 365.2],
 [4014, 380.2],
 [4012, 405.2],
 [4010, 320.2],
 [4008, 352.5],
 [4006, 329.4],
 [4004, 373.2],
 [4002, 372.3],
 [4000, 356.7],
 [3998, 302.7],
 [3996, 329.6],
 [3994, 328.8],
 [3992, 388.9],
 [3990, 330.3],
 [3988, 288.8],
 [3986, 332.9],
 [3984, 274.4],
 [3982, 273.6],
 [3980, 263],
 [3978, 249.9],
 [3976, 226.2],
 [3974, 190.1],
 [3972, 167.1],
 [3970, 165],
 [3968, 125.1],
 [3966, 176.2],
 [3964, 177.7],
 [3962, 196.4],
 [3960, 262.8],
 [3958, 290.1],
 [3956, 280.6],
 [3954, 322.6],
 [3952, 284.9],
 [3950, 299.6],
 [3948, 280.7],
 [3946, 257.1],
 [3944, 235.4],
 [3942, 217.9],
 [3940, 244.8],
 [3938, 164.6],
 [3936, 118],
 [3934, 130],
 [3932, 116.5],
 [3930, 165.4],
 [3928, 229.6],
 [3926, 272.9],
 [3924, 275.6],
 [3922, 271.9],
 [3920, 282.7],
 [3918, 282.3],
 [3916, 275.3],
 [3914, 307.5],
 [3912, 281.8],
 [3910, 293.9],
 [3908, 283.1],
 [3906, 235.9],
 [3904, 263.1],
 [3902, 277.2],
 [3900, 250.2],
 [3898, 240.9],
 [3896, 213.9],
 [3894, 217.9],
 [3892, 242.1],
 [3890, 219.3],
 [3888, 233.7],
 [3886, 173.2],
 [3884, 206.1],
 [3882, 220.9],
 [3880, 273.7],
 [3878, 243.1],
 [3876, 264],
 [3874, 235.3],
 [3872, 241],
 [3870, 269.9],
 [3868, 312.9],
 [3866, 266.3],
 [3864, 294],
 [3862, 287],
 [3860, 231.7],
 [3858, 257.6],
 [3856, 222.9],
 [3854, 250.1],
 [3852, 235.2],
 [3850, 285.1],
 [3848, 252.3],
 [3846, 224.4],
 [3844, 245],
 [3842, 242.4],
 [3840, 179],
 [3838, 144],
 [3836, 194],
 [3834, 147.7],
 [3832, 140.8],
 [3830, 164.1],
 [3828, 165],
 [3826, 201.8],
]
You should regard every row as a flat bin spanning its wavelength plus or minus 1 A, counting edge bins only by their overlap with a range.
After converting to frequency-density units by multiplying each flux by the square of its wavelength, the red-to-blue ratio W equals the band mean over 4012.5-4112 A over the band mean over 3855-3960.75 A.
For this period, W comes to 1.55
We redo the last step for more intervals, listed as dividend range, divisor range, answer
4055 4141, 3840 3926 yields 1.51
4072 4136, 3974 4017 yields 1.12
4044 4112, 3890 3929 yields 1.43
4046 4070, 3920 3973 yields 1.66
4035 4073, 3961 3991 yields 1.59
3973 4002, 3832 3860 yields 1.46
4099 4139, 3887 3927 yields 1.43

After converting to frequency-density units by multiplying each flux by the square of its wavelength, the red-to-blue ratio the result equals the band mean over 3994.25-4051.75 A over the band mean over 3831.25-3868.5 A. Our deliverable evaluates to 1.71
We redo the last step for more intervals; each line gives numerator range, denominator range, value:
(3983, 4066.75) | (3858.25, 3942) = 1.56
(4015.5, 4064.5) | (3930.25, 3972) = 1.75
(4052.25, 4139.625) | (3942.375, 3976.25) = 1.60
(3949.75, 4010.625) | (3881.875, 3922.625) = 1.15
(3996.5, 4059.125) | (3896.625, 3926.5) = 1.41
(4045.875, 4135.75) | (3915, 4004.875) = 1.44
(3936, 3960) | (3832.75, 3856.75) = 1.24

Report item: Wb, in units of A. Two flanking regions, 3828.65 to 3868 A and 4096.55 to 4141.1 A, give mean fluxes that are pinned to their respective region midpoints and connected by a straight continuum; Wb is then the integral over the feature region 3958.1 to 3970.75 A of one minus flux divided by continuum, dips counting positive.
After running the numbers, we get 3.78 A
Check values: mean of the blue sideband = 226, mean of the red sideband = 337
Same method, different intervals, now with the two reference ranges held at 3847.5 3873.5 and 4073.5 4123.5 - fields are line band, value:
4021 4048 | -3.6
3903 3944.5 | 6.9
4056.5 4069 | -0.3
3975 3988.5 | 1.4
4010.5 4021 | -2.5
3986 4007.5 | -2.2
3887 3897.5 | 1.8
